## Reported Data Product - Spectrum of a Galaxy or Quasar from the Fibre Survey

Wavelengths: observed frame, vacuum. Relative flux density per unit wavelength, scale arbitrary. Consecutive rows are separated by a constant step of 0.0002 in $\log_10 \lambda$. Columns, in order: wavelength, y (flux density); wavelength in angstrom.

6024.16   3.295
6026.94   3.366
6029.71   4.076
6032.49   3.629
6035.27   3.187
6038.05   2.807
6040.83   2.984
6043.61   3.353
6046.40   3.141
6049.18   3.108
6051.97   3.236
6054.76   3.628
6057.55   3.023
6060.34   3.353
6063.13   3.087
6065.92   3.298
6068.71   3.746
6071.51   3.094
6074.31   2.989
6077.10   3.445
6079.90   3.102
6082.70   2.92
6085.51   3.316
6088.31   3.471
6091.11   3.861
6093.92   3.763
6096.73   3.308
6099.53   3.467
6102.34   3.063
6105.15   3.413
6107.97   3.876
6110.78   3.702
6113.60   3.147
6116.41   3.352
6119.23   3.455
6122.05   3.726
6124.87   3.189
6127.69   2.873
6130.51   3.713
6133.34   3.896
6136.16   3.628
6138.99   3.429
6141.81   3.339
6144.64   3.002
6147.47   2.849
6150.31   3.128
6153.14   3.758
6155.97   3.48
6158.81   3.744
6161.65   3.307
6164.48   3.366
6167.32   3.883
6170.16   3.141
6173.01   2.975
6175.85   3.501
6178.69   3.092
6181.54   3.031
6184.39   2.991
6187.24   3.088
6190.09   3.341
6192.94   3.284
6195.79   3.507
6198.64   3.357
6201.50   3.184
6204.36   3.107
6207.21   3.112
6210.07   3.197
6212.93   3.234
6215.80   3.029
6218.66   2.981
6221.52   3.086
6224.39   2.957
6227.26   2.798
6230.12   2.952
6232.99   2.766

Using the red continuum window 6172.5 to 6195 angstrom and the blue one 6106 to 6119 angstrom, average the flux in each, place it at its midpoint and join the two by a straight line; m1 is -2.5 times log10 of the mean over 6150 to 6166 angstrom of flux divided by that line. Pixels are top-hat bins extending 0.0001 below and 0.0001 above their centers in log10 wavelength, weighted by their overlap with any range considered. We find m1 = -0.06 mag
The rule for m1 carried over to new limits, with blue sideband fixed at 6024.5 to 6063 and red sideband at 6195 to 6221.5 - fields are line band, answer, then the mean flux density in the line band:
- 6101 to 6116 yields -0.061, 3.44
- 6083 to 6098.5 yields -0.077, 3.5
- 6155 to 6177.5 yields -0.070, 3.42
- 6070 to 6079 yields 0.031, 3.18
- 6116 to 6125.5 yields -0.071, 3.46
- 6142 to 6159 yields -0.027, 3.3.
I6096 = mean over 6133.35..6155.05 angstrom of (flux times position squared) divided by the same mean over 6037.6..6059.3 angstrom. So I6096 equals 1.09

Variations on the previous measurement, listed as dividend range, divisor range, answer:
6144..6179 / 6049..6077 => 1.05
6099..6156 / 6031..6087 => 1.08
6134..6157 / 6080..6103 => 1.00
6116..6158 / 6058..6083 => 1.07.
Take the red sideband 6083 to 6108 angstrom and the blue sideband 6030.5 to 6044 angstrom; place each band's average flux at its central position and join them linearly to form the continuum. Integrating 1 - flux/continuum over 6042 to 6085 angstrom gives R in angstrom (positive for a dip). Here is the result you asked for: 1.2 angstrom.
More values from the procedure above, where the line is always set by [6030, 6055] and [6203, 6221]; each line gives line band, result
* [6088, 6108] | -1.90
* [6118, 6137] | -1.88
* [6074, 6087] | 0.19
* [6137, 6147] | -0.23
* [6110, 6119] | -0.56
